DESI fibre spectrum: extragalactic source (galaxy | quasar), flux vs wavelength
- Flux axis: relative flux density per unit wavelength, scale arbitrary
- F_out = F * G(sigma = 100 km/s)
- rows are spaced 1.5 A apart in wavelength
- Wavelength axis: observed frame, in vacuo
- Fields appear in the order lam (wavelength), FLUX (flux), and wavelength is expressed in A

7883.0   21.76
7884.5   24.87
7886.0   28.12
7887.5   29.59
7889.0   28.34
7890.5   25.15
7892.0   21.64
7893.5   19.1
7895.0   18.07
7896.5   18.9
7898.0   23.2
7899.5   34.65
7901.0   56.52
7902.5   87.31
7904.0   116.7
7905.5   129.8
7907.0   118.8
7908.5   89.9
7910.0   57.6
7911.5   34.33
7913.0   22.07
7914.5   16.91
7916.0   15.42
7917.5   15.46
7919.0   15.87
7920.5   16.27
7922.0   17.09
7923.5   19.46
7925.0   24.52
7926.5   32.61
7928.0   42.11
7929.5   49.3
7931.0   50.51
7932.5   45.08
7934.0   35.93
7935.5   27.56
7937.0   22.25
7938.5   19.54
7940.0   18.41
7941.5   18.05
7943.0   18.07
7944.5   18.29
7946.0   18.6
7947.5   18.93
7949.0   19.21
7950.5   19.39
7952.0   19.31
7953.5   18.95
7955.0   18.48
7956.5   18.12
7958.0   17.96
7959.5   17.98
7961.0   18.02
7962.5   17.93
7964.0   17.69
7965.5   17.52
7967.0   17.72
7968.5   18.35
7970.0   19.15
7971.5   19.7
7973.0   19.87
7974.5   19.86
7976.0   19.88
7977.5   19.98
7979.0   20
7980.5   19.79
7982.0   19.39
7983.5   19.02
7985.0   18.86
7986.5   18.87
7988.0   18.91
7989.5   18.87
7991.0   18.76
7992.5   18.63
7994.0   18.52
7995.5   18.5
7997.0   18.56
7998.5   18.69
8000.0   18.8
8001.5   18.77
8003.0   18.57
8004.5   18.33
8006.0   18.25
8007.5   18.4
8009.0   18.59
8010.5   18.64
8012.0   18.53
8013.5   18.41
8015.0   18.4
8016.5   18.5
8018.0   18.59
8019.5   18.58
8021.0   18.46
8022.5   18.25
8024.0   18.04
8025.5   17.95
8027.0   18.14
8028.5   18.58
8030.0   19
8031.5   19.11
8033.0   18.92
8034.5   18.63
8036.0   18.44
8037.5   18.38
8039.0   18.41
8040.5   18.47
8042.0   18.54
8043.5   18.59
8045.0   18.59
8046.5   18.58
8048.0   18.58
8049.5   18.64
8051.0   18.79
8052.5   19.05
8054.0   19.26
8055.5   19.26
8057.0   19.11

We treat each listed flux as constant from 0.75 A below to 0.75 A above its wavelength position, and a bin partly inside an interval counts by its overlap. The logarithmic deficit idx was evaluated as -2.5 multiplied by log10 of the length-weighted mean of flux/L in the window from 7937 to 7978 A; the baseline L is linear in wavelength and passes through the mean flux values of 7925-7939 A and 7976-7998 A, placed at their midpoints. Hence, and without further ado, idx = 0.42 mag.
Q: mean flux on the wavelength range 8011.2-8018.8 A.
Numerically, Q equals 18.5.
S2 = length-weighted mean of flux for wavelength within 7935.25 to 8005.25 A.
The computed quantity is 19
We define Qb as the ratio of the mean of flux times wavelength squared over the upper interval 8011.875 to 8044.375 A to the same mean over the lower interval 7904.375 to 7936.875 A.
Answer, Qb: 0.5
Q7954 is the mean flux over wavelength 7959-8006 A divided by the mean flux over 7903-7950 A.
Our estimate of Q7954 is 0.5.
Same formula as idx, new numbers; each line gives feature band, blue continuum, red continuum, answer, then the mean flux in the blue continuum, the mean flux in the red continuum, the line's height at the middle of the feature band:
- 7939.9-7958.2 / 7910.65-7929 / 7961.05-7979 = 0.11 mag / 23.2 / 18.9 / 20.7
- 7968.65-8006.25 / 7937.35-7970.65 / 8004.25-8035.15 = -0.03 mag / 18.5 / 18.5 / 18.5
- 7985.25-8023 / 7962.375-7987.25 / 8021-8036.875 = 0.01 mag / 19.1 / 18.5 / 18.8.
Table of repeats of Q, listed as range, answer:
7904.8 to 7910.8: 98.2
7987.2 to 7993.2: 18.8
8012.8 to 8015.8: 18.4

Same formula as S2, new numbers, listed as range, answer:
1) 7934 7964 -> 19.6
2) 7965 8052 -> 18.7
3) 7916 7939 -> 28.6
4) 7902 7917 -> 67.7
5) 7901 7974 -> 32.5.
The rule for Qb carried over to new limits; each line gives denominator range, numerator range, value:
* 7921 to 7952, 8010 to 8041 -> 0.71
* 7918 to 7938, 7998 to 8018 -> 0.62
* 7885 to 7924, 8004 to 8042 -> 0.46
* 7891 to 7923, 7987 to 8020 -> 0.43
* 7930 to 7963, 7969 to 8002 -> 0.85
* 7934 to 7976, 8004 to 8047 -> 0.97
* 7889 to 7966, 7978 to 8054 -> 0.58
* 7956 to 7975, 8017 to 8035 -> 1.02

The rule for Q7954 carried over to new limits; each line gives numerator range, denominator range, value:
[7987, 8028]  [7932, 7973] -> 0.91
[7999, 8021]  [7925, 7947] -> 0.63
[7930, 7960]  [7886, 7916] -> 0.48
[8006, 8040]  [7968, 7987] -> 0.95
